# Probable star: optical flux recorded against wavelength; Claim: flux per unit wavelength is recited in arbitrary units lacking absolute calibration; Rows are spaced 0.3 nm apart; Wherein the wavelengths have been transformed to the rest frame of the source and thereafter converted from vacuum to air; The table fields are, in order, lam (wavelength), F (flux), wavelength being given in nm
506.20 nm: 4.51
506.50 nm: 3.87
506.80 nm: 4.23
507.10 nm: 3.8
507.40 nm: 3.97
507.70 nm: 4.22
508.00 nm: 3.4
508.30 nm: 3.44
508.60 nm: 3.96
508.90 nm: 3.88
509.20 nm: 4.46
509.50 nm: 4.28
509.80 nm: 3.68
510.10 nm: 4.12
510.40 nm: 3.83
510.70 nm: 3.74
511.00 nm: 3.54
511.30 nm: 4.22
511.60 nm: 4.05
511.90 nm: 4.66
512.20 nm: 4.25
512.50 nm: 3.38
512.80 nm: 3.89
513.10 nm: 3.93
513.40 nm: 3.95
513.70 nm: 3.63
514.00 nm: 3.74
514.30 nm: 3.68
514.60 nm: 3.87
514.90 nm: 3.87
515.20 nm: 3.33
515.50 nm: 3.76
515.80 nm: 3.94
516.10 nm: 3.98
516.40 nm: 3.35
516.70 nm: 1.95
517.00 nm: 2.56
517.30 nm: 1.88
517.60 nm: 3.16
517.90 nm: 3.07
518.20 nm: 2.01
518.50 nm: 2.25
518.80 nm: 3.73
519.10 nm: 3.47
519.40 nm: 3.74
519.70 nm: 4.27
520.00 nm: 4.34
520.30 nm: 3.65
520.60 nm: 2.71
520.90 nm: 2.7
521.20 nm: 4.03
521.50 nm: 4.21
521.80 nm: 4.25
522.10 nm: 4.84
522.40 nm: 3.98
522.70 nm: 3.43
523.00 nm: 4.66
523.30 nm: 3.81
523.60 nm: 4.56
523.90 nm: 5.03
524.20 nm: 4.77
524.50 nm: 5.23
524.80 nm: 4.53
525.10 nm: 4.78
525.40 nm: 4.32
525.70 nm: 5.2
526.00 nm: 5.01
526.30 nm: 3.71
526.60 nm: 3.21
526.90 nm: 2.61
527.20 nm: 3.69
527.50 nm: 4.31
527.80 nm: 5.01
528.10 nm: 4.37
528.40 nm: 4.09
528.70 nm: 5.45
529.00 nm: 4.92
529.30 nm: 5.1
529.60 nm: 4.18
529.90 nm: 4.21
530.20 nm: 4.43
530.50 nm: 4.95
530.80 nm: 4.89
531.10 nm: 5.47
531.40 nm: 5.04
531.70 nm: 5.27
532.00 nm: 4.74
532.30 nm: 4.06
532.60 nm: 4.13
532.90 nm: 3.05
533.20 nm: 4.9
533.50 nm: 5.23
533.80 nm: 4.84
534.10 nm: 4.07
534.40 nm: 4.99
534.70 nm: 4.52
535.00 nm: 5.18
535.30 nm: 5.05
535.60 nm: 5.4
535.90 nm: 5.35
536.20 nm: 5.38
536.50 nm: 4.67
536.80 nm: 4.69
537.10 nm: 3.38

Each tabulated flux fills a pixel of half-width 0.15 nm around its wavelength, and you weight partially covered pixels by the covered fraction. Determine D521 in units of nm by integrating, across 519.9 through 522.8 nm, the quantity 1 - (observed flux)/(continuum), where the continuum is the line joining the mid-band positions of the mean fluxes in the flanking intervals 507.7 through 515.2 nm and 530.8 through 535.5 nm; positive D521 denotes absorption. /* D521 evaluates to 0.31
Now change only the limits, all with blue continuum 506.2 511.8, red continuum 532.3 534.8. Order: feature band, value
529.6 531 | -0.07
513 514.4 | 0.09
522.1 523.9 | 0.00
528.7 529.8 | -0.11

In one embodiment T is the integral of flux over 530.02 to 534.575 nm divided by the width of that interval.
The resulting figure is 4.67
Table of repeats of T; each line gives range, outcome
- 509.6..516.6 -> 3.83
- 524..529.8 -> 4.45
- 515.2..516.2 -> 3.8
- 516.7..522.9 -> 3.39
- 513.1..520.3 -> 3.39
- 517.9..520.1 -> 3.36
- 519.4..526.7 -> 4.21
